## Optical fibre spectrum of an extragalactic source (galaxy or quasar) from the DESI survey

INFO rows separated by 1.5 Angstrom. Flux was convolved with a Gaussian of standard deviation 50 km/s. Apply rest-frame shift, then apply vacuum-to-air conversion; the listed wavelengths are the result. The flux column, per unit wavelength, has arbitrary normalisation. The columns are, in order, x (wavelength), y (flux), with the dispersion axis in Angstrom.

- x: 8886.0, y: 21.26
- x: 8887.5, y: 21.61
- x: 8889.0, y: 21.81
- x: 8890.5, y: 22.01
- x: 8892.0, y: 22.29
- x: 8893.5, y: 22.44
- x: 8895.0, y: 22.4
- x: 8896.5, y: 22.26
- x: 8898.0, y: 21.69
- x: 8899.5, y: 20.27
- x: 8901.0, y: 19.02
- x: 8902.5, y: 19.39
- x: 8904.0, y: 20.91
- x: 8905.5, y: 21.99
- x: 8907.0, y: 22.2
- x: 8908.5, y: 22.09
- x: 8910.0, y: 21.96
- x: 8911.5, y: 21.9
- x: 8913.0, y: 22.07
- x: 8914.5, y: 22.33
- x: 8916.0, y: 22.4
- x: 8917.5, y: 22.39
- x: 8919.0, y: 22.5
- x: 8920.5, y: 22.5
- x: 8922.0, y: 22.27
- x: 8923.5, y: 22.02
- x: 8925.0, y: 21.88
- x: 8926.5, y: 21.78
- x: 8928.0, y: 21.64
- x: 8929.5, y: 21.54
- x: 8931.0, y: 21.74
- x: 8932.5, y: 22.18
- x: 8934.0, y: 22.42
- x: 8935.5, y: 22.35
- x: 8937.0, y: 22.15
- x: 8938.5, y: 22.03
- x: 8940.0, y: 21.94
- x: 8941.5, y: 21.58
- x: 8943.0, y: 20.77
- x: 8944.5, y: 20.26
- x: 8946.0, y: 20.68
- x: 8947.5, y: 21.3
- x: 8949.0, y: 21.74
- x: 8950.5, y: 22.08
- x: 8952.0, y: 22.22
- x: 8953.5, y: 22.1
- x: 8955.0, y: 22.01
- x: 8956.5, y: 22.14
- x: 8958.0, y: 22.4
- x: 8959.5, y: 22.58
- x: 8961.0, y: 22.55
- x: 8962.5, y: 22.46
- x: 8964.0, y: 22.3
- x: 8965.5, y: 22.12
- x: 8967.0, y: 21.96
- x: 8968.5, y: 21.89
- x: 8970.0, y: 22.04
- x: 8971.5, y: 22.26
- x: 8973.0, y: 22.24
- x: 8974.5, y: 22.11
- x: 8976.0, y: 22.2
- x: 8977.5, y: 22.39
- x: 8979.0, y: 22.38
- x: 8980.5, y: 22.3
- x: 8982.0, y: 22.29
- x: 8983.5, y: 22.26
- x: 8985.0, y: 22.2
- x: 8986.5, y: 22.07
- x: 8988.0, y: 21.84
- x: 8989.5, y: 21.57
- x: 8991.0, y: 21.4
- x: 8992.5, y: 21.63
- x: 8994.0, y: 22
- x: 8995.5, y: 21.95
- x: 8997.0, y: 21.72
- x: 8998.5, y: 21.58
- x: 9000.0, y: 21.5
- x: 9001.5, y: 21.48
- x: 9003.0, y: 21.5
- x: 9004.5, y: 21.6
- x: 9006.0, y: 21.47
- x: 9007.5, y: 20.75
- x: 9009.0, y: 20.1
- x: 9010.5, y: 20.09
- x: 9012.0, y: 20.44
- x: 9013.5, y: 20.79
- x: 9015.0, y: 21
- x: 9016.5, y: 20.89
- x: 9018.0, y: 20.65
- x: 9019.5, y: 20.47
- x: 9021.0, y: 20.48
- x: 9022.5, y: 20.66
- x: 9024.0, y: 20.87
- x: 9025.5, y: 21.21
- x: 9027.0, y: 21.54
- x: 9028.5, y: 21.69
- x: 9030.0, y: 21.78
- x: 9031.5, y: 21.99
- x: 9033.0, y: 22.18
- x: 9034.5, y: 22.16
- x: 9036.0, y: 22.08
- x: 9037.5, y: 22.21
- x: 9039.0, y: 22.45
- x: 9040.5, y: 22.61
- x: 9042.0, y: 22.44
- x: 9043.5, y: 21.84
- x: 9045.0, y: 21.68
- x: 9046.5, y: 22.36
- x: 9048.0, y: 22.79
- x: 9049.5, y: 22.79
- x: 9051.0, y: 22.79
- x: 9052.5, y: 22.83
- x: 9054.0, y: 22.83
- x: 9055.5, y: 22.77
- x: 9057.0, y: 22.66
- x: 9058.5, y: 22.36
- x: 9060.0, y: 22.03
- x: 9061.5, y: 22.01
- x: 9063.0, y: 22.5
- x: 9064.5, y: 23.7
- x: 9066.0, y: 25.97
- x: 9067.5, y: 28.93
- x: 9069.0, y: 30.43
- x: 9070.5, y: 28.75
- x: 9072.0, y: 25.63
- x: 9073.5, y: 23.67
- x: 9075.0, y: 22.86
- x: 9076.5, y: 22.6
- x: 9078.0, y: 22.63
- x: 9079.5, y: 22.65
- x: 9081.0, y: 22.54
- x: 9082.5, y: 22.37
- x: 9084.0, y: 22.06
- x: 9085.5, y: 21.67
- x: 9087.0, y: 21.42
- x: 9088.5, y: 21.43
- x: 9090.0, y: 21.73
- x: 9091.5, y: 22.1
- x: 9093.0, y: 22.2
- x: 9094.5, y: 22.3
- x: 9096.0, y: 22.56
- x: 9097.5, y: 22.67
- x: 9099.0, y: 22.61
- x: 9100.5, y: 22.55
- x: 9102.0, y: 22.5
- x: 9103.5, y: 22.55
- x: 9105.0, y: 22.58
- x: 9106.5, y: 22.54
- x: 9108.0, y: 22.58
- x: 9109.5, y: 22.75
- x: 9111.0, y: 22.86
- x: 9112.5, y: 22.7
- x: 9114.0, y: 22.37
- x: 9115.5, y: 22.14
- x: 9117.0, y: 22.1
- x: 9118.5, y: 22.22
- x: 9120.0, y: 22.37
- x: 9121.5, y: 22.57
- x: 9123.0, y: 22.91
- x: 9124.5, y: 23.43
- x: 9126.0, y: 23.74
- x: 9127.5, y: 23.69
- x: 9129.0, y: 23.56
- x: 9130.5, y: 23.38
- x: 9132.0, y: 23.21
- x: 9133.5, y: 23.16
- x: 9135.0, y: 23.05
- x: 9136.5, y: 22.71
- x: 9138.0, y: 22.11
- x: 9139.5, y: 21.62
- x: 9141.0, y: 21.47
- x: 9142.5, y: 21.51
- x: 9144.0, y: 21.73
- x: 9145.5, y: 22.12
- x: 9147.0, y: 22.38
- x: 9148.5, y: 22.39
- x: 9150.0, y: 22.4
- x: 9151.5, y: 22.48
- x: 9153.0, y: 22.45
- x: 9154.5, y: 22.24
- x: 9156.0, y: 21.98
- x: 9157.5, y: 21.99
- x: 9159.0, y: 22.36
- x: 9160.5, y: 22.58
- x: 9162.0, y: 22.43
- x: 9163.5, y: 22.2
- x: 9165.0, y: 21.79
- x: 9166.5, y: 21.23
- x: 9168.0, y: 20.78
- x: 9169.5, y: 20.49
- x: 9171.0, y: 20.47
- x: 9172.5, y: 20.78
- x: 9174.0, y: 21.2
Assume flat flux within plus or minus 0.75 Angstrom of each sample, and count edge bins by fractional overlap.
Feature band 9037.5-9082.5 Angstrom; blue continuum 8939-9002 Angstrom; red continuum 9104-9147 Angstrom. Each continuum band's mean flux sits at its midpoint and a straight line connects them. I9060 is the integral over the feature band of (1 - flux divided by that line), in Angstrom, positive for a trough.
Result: -2.34 Angstrom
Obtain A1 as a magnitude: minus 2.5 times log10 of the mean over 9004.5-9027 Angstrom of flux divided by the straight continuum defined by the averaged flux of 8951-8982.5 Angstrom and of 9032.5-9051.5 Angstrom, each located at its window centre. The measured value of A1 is 0.08 mag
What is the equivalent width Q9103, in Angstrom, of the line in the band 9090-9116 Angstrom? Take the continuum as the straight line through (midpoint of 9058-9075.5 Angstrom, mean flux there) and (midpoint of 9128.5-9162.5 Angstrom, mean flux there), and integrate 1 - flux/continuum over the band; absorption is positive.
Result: 1.42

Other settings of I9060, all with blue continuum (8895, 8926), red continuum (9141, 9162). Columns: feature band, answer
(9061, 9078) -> -2.4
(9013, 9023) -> 0.6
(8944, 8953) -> 0.1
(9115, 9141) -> -0.8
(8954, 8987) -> -0.6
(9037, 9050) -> -0.2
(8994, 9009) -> 0.3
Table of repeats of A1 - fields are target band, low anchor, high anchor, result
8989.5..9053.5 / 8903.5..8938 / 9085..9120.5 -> 0.03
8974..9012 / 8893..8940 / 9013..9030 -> -0.02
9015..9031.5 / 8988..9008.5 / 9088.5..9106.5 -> 0.03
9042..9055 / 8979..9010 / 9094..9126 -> -0.02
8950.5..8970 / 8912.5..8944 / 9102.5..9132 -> 0.00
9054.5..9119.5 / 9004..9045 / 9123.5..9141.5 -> -0.04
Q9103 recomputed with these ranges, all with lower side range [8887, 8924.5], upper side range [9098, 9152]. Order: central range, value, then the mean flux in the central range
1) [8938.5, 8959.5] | 0.3 Angstrom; 21.7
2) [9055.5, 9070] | -1.4 Angstrom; 24.5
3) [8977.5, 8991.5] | 0.0 Angstrom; 22.1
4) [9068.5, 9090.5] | -1.0 Angstrom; 23.4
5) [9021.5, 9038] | 0.4 Angstrom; 21.6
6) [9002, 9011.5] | 0.5 Angstrom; 20.9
